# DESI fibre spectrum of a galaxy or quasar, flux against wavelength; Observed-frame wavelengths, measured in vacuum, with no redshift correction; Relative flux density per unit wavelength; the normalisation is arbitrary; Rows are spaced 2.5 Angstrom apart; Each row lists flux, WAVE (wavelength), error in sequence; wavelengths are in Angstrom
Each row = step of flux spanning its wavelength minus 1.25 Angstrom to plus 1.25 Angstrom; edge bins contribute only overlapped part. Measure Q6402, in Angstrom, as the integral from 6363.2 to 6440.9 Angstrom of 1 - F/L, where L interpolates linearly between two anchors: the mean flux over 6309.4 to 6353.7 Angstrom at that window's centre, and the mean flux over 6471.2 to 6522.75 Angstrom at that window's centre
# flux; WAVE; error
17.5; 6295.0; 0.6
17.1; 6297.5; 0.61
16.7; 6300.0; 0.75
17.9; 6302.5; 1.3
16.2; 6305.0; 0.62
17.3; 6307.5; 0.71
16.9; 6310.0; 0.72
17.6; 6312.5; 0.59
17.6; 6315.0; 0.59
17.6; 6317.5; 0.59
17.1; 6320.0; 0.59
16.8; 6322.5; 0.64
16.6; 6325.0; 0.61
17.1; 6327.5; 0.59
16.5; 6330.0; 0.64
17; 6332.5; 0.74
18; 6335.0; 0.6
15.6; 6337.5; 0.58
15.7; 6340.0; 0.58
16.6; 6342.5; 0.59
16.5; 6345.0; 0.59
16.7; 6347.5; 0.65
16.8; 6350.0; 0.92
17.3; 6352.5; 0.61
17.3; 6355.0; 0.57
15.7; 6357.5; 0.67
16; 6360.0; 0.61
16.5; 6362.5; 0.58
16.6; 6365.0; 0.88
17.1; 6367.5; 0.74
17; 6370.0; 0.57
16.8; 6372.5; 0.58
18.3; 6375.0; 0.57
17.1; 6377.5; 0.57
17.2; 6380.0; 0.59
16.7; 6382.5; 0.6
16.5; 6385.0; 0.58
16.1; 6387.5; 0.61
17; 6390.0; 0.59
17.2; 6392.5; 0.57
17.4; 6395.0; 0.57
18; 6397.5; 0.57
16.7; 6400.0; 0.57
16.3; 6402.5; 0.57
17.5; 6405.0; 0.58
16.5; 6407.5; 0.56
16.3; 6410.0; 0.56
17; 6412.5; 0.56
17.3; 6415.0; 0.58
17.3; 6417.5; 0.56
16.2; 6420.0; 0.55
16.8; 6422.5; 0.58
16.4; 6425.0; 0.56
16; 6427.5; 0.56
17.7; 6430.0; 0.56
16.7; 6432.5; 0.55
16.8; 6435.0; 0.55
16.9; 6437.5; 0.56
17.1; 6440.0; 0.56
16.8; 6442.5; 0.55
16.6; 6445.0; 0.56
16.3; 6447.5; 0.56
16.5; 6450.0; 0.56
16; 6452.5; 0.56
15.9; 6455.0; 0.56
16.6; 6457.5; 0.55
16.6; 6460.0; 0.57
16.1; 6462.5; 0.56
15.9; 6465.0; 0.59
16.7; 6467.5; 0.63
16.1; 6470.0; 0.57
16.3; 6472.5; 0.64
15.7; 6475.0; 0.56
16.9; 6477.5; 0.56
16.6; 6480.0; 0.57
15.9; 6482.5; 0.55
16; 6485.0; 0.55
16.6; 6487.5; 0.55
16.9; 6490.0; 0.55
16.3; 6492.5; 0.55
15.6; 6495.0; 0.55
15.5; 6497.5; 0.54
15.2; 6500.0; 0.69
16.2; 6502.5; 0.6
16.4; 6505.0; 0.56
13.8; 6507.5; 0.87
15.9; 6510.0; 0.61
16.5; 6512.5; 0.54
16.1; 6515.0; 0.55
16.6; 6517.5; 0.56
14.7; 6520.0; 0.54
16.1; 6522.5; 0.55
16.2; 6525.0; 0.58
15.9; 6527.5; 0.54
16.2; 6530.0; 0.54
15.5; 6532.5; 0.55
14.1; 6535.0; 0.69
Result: -1.9 Angstrom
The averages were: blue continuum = 16.9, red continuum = 16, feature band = 16.9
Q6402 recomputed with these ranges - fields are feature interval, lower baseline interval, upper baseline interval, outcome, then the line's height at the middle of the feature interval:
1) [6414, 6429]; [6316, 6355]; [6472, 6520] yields -0.3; 16.4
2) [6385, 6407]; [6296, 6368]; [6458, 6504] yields -0.6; 16.6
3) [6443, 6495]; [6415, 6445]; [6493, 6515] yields -0.3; 16.2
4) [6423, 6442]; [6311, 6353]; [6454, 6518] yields -0.5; 16.4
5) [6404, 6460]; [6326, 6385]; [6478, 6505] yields -0.9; 16.4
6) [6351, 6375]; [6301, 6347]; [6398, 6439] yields 0.1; 16.9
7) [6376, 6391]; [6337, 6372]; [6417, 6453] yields -0.2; 16.6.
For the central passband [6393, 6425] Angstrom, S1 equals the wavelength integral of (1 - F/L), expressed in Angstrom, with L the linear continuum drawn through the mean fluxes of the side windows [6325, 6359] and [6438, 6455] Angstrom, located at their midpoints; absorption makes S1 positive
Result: -0.7 Angstrom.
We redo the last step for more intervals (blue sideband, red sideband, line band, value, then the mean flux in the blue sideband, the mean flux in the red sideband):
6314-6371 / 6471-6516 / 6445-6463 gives -0.1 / 16.8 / 16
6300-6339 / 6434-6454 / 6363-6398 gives -0.4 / 17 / 16.6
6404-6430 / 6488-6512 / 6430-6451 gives -0.4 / 16.8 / 15.8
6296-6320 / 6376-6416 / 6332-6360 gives 0.8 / 17.2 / 16.9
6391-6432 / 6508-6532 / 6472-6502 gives 0.2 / 16.9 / 15.9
